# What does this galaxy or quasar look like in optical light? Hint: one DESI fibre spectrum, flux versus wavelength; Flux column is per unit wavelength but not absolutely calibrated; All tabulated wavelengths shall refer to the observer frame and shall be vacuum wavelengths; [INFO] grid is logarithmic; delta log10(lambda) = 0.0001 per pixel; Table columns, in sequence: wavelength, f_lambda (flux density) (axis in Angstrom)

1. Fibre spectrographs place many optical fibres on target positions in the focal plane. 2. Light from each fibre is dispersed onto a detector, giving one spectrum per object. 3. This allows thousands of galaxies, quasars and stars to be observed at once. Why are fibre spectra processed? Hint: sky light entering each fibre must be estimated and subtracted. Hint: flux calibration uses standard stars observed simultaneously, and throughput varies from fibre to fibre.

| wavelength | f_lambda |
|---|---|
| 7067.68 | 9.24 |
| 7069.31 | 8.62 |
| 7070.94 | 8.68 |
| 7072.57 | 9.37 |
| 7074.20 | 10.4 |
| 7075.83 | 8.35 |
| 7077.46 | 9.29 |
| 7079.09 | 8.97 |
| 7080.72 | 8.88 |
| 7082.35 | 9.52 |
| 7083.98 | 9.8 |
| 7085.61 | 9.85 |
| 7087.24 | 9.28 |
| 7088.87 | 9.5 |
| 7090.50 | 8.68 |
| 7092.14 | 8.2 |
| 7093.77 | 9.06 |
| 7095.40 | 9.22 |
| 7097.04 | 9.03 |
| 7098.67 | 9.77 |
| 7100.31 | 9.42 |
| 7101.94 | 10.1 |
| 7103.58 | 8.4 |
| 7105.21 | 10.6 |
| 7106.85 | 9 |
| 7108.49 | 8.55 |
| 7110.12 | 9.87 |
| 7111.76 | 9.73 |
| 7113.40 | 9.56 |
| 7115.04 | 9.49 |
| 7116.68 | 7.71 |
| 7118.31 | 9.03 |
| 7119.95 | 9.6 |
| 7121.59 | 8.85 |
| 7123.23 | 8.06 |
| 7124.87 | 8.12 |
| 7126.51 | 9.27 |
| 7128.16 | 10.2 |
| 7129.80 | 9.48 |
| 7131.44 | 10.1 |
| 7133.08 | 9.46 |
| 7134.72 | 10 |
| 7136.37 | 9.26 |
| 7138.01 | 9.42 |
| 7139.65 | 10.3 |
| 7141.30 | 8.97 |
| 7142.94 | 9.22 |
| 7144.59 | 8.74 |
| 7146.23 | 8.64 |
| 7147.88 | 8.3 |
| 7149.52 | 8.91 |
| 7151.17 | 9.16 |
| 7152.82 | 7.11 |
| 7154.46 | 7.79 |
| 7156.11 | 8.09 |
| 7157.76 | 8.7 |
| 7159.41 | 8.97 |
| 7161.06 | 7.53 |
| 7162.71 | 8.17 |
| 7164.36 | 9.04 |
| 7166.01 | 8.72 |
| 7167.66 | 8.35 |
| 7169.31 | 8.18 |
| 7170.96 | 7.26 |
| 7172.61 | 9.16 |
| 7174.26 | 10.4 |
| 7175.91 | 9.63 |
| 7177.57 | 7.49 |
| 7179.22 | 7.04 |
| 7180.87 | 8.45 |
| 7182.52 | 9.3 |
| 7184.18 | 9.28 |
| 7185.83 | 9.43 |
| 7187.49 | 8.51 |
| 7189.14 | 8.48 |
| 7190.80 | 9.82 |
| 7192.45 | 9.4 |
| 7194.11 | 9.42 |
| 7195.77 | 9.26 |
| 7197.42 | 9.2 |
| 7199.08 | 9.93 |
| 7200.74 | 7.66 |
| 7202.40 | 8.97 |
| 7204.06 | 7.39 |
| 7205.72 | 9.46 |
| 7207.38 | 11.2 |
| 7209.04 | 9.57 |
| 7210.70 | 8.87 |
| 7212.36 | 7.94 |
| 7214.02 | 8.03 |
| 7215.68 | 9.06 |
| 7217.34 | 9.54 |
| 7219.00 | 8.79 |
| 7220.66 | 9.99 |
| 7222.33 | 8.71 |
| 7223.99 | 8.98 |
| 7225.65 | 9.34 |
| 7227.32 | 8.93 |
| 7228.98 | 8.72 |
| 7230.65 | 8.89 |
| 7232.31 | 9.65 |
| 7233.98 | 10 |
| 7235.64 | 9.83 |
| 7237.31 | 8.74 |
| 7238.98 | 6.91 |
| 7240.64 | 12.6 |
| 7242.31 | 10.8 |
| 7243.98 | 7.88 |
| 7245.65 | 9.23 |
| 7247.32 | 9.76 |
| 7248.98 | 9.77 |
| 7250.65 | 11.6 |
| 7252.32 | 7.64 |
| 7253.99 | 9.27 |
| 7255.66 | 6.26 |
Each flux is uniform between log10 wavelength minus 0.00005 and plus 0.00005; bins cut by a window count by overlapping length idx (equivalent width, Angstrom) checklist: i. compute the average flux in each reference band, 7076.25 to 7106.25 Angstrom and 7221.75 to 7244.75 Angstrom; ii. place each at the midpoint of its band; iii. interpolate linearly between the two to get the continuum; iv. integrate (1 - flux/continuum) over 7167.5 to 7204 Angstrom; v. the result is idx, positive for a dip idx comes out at 1.8 Angstrom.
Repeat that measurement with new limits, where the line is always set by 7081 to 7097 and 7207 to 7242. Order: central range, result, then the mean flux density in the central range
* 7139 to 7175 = 2.4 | 8.61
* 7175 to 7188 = 0.8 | 8.65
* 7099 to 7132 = -0.1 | 9.26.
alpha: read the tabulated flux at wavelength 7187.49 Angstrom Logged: 8.51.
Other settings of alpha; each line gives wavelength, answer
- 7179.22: 7.04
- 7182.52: 9.3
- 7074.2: 10.4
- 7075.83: 8.35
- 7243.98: 7.88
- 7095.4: 9.22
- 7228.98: 8.72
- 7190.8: 9.82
